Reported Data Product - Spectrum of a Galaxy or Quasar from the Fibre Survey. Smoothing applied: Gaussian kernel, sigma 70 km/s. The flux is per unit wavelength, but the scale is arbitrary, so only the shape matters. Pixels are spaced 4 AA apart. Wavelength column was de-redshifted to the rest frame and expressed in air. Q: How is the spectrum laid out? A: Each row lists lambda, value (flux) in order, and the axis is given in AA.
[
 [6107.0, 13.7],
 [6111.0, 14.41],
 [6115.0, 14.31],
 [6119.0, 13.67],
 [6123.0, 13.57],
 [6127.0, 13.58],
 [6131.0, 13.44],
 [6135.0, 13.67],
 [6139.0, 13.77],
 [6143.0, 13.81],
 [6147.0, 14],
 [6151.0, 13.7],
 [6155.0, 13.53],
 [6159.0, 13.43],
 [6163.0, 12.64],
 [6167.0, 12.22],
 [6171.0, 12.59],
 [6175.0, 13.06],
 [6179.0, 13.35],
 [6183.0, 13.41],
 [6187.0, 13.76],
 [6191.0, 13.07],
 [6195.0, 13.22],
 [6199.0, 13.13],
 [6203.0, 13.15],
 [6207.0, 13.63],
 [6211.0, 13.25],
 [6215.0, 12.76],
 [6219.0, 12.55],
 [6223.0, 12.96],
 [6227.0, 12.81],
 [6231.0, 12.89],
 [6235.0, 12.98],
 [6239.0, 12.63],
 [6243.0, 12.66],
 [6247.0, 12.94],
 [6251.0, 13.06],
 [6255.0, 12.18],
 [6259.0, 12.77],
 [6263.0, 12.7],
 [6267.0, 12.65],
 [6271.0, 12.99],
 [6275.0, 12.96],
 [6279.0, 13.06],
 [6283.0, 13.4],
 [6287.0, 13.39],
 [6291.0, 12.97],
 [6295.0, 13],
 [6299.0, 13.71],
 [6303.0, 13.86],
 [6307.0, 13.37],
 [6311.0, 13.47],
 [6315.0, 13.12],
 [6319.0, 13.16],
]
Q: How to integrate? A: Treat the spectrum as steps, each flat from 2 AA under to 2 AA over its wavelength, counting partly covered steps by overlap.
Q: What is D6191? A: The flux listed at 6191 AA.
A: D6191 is 13.07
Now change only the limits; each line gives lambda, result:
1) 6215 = 12.76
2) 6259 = 12.77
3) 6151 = 13.7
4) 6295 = 13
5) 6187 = 13.76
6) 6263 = 12.7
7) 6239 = 12.63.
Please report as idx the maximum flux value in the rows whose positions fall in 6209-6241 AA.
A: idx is 13.25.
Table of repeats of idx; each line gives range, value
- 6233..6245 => 12.98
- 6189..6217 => 13.63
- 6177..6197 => 13.76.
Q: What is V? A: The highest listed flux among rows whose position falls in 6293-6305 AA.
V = 13.86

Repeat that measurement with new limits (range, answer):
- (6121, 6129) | 13.58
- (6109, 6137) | 14.41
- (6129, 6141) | 13.77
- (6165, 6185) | 13.41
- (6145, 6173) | 14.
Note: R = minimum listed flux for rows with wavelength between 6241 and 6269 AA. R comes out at 12.18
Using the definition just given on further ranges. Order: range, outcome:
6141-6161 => 13.43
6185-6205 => 13.07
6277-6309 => 12.97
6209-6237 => 12.55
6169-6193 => 12.59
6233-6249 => 12.63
